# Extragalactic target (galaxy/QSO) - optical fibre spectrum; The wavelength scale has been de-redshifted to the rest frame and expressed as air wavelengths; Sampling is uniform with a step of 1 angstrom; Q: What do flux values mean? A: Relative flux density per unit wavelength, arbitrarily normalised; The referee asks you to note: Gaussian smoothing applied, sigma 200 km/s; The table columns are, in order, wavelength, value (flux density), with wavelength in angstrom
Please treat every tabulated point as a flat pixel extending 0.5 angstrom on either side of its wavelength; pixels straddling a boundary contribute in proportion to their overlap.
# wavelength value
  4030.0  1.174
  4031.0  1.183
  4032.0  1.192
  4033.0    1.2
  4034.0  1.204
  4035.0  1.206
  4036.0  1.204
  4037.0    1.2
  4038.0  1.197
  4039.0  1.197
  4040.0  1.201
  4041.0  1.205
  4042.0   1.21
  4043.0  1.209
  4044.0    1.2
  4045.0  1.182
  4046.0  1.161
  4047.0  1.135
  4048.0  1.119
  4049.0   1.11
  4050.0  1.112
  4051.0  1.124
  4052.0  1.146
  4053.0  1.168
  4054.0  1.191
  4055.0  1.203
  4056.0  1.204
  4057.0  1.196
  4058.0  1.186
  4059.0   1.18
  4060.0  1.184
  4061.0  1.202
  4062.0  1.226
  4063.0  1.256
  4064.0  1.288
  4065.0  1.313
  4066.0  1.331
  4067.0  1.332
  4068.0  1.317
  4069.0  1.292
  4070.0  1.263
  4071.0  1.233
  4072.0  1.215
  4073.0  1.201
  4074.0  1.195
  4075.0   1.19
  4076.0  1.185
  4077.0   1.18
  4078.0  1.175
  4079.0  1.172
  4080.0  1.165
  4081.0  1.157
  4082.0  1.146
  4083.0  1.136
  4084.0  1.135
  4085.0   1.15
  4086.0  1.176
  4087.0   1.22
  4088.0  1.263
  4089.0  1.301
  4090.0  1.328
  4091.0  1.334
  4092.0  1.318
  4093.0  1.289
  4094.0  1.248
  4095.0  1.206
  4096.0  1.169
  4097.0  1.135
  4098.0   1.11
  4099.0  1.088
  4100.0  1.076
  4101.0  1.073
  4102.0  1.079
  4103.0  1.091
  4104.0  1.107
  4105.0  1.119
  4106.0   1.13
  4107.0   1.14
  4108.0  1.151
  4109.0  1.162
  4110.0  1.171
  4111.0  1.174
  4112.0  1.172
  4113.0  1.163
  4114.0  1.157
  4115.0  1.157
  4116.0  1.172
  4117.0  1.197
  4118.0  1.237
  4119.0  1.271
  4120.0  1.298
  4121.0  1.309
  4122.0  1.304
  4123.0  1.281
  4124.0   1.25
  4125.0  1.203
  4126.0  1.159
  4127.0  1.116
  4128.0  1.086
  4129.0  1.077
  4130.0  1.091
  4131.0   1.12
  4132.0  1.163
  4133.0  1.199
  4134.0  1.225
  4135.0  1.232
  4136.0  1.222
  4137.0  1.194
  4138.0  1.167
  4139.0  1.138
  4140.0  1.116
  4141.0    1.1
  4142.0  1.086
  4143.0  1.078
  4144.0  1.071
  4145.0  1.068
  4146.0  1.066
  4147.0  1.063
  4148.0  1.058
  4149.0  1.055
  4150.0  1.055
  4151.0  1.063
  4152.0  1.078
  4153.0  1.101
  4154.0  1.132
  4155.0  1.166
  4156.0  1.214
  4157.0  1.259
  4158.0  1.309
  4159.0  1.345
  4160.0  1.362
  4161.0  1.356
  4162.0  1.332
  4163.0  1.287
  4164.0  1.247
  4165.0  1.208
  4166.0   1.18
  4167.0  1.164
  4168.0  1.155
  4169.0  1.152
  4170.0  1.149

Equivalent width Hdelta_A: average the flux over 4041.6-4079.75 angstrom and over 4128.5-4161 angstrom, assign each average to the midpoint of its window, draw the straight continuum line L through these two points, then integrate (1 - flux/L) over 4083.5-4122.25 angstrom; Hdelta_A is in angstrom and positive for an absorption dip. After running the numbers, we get -0.39 angstrom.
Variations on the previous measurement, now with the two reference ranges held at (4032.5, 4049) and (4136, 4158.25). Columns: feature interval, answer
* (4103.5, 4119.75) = -0.4 angstrom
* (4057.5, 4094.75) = -2.1 angstrom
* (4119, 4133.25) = -0.7 angstrom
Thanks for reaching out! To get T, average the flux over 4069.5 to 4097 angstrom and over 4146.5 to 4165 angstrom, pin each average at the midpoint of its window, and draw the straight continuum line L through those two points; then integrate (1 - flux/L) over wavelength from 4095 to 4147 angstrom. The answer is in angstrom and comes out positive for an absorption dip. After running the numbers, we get 2.1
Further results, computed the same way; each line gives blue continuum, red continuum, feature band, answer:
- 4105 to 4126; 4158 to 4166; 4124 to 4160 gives 3.22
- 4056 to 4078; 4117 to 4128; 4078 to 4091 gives 0.36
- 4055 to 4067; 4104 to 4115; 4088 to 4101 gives -0.38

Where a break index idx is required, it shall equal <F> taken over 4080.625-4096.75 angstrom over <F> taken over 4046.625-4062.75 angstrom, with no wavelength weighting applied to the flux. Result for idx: 1.05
